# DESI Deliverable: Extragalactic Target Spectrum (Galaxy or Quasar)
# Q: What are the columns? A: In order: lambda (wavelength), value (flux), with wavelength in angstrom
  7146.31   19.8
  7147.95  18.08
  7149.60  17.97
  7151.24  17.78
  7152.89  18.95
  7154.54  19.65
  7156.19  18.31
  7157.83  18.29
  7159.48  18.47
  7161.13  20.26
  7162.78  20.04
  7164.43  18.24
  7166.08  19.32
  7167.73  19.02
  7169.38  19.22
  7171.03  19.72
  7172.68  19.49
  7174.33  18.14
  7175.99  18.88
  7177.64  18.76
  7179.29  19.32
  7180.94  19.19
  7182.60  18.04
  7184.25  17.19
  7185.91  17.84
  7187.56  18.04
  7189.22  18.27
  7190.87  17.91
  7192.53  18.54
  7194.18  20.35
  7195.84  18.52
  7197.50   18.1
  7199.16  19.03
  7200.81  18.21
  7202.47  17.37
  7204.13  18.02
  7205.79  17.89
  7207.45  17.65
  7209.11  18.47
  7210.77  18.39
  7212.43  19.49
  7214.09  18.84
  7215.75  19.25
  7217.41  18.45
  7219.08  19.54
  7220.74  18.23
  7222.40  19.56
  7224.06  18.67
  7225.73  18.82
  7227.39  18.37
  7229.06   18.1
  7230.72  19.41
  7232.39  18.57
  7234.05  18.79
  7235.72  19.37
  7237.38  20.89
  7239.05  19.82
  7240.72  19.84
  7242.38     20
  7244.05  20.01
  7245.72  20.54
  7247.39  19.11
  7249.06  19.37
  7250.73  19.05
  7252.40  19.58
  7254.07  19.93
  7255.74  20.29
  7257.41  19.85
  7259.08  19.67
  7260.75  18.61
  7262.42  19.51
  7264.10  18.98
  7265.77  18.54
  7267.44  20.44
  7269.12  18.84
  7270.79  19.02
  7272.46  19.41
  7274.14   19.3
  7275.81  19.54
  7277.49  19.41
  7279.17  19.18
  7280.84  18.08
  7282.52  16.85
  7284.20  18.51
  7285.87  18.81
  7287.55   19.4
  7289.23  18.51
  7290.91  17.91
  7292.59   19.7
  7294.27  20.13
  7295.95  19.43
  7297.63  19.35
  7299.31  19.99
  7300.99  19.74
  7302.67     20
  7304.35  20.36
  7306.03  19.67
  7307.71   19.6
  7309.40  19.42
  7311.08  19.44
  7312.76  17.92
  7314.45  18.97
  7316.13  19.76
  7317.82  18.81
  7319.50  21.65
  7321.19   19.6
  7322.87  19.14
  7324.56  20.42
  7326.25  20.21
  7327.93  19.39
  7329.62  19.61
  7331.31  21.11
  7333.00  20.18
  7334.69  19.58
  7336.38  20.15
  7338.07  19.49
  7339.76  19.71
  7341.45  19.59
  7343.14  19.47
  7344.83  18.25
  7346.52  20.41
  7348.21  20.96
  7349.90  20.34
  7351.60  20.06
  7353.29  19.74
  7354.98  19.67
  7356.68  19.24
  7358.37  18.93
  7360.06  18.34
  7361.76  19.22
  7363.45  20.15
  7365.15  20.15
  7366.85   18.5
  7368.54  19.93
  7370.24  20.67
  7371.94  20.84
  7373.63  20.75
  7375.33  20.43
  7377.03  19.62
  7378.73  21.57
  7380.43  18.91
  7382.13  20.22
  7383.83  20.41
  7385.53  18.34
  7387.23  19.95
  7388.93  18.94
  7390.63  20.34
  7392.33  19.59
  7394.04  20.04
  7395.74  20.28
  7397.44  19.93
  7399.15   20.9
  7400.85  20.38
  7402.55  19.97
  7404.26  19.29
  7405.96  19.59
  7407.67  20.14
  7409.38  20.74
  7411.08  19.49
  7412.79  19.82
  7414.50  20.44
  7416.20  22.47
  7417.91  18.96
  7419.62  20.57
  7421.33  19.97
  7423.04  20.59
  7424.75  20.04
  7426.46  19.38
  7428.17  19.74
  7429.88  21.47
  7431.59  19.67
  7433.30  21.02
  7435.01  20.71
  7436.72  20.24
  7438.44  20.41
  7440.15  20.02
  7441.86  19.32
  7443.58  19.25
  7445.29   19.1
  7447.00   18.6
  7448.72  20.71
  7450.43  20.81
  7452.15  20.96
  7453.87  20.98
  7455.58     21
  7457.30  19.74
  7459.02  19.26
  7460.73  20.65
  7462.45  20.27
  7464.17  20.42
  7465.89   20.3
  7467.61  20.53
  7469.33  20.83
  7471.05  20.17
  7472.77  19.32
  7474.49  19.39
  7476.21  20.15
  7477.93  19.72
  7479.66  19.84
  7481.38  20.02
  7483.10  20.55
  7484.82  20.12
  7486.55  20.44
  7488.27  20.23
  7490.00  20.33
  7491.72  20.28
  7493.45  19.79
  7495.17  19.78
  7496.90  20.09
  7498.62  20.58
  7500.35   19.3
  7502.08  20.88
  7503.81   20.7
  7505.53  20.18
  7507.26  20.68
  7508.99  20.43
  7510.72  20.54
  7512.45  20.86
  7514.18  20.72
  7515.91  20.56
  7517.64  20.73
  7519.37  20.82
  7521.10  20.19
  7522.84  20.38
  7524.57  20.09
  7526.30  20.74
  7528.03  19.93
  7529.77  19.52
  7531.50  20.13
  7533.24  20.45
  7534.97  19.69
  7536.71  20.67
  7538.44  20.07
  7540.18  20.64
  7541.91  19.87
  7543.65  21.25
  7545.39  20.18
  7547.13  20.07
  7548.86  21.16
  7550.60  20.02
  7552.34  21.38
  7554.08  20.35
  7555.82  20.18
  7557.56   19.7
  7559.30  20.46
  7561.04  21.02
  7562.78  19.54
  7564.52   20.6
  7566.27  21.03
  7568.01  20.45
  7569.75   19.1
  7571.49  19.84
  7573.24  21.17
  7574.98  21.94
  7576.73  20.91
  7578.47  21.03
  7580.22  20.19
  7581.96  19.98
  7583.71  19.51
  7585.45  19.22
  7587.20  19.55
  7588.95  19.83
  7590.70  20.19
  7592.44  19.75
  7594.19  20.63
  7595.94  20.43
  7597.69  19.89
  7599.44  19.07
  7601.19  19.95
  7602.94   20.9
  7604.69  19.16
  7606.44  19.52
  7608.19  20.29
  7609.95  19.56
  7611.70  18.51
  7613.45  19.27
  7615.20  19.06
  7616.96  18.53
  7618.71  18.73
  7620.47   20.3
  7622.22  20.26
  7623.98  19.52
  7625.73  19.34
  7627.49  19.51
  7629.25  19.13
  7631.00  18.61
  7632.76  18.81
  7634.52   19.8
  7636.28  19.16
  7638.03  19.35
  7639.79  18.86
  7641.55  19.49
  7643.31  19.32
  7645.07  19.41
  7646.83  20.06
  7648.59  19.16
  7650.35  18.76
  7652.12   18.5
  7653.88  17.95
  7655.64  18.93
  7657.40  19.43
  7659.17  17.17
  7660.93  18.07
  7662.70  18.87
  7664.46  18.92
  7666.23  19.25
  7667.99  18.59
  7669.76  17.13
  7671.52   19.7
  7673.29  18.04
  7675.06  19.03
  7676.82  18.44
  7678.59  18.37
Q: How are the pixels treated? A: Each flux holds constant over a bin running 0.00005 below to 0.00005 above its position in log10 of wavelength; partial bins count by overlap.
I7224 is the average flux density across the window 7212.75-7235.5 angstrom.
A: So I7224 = 18.8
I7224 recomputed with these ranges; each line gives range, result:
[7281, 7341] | 19.5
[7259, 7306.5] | 19.2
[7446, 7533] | 20.3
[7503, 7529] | 20.5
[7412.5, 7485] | 20.2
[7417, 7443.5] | 20.1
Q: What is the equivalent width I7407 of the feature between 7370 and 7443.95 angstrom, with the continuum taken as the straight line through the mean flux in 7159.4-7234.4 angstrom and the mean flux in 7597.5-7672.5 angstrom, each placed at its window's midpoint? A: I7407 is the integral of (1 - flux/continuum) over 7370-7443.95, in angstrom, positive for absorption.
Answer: -4.7 angstrom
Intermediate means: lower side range 18.7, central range 20.1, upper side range 19.1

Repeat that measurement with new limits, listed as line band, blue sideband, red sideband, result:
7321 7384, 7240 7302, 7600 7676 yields -2.0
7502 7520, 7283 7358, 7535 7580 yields -0.3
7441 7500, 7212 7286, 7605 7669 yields -2.9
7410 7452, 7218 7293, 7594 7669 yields -2.0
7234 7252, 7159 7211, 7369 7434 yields -0.7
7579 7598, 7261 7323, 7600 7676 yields -0.8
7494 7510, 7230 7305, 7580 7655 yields -0.7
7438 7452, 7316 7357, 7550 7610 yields 0.1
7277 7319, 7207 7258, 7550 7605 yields 0.6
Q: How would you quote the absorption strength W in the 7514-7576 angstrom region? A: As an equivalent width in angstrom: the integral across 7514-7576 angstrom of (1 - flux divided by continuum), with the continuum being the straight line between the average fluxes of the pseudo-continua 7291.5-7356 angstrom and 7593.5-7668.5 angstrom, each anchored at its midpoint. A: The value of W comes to -3.23 angstrom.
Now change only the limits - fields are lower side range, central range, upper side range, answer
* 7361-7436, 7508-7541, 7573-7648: -0.9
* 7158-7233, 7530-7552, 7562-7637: -0.8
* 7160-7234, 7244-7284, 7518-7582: -0.5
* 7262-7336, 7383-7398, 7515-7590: 0.0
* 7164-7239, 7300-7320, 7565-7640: -0.6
